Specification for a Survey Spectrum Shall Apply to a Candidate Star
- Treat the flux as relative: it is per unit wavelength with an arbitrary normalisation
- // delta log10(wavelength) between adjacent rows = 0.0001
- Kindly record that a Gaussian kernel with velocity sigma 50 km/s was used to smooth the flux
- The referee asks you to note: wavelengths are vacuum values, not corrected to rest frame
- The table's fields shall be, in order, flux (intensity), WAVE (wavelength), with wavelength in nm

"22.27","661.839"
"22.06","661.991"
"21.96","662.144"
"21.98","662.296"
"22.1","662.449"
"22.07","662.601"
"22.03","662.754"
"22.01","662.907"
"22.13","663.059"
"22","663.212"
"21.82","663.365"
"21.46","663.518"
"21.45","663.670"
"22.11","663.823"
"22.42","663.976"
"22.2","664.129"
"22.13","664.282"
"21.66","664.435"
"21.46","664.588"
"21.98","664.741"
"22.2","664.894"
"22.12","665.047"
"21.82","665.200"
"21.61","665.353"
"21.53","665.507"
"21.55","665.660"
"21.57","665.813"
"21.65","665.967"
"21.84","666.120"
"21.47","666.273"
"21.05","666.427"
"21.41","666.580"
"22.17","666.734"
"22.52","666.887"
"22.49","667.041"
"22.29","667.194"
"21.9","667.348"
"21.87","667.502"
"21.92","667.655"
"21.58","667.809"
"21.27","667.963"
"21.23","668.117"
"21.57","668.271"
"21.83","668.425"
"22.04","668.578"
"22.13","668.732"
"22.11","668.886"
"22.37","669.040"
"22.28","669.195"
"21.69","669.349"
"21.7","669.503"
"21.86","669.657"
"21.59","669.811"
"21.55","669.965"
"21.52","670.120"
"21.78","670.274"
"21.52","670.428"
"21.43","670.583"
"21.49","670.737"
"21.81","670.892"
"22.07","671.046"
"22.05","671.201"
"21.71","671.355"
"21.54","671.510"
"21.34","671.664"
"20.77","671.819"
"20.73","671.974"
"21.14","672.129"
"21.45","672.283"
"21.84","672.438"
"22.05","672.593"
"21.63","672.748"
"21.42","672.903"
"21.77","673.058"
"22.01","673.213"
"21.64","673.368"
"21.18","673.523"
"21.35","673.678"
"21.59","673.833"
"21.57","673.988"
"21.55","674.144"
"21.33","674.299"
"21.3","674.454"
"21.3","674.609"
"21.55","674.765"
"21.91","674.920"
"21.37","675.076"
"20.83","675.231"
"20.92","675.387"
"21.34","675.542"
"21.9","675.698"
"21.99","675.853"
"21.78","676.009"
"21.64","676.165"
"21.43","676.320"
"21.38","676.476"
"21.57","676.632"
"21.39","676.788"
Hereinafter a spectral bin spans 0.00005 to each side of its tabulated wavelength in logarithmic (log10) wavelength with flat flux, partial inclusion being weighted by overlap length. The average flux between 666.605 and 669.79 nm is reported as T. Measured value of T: 21.9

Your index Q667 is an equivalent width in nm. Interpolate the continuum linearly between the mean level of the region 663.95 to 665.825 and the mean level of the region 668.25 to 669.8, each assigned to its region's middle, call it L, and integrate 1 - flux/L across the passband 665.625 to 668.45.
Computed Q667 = 0.02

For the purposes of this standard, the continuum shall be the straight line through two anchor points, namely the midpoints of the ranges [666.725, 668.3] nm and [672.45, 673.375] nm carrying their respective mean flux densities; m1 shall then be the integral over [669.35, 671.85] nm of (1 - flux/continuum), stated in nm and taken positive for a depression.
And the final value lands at 0.022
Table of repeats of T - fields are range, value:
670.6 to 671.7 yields 21.7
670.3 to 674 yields 21.6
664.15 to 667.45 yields 21.8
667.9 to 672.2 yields 21.6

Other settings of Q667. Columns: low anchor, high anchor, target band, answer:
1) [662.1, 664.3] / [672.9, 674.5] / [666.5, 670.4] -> -0.02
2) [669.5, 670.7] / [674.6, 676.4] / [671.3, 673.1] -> 0.01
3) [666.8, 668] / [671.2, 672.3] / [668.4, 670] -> -0.02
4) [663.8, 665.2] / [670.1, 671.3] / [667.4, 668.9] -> 0.01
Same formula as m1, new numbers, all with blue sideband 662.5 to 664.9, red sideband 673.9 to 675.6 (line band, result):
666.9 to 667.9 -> -0.01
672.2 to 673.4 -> -0.01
